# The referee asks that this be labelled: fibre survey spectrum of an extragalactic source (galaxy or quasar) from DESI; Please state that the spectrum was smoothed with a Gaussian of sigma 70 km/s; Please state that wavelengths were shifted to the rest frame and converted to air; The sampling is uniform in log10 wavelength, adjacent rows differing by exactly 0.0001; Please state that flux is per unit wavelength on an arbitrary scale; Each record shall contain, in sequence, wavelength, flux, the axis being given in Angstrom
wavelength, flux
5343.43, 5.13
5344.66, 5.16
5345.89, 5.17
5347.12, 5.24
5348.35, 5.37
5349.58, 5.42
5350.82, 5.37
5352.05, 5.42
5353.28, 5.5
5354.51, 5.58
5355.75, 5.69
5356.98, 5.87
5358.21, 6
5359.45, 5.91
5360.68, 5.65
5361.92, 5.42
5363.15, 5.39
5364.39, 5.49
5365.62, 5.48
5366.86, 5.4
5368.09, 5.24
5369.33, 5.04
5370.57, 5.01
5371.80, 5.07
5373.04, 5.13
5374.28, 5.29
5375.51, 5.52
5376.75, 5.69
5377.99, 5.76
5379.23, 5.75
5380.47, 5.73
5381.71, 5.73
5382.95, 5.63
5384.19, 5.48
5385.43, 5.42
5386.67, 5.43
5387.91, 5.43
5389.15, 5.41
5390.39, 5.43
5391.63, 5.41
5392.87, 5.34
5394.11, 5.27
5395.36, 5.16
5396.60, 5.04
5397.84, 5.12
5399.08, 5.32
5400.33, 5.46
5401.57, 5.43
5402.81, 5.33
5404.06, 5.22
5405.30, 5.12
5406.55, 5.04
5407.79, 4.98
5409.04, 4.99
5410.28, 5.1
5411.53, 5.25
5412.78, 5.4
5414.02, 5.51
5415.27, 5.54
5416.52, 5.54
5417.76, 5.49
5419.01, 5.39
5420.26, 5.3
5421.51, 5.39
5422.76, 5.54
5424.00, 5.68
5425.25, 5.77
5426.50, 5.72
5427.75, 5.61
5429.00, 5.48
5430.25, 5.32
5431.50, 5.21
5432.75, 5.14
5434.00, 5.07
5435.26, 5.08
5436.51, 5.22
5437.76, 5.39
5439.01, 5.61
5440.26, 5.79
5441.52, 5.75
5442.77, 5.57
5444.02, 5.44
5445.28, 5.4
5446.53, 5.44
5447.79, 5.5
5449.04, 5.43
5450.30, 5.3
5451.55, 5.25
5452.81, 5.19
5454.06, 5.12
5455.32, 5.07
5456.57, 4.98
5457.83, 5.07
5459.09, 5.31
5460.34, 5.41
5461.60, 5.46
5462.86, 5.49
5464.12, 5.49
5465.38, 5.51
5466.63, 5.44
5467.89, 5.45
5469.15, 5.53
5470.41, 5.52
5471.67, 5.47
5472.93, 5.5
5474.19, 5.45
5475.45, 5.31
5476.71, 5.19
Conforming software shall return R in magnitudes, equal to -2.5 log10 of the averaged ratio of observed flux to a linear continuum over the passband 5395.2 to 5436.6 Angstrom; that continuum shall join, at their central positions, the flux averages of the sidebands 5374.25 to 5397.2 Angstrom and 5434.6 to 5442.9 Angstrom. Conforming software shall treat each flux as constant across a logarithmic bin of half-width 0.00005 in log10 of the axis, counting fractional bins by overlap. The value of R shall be 0.03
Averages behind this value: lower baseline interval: 5.47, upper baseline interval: 5.48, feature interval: 5.33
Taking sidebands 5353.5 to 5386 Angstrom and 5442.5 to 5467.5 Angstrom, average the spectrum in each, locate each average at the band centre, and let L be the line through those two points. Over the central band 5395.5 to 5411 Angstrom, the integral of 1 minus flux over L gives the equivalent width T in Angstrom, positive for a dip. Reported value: 0.76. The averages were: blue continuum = 5.51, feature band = 5.18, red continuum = 5.34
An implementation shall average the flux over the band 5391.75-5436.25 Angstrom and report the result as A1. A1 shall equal 5.32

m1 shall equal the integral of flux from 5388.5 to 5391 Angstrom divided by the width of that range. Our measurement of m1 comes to 5.42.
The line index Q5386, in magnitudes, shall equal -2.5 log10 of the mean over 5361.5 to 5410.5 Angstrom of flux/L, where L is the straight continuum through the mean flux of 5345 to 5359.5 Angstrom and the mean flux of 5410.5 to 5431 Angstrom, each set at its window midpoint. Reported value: 0.03 mag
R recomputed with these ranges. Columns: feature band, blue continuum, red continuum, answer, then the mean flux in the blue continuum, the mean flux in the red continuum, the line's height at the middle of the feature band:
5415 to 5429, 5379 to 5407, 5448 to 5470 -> -0.04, 5.37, 5.33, 5.36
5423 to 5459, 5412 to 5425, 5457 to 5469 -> 0.01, 5.49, 5.4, 5.44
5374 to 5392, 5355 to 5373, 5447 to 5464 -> -0.02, 5.46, 5.28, 5.43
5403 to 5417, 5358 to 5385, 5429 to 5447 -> 0.04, 5.48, 5.39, 5.43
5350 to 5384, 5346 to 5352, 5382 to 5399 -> -0.03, 5.34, 5.36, 5.35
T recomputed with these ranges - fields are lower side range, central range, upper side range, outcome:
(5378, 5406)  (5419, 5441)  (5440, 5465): -0.2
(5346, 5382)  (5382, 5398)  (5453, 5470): 0.2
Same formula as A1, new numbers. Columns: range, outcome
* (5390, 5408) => 5.25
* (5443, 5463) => 5.3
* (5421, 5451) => 5.45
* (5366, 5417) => 5.34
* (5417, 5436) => 5.41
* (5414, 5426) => 5.52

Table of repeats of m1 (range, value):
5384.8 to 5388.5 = 5.43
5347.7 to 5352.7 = 5.39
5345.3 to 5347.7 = 5.21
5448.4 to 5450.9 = 5.37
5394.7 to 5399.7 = 5.16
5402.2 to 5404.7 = 5.27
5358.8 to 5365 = 5.57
